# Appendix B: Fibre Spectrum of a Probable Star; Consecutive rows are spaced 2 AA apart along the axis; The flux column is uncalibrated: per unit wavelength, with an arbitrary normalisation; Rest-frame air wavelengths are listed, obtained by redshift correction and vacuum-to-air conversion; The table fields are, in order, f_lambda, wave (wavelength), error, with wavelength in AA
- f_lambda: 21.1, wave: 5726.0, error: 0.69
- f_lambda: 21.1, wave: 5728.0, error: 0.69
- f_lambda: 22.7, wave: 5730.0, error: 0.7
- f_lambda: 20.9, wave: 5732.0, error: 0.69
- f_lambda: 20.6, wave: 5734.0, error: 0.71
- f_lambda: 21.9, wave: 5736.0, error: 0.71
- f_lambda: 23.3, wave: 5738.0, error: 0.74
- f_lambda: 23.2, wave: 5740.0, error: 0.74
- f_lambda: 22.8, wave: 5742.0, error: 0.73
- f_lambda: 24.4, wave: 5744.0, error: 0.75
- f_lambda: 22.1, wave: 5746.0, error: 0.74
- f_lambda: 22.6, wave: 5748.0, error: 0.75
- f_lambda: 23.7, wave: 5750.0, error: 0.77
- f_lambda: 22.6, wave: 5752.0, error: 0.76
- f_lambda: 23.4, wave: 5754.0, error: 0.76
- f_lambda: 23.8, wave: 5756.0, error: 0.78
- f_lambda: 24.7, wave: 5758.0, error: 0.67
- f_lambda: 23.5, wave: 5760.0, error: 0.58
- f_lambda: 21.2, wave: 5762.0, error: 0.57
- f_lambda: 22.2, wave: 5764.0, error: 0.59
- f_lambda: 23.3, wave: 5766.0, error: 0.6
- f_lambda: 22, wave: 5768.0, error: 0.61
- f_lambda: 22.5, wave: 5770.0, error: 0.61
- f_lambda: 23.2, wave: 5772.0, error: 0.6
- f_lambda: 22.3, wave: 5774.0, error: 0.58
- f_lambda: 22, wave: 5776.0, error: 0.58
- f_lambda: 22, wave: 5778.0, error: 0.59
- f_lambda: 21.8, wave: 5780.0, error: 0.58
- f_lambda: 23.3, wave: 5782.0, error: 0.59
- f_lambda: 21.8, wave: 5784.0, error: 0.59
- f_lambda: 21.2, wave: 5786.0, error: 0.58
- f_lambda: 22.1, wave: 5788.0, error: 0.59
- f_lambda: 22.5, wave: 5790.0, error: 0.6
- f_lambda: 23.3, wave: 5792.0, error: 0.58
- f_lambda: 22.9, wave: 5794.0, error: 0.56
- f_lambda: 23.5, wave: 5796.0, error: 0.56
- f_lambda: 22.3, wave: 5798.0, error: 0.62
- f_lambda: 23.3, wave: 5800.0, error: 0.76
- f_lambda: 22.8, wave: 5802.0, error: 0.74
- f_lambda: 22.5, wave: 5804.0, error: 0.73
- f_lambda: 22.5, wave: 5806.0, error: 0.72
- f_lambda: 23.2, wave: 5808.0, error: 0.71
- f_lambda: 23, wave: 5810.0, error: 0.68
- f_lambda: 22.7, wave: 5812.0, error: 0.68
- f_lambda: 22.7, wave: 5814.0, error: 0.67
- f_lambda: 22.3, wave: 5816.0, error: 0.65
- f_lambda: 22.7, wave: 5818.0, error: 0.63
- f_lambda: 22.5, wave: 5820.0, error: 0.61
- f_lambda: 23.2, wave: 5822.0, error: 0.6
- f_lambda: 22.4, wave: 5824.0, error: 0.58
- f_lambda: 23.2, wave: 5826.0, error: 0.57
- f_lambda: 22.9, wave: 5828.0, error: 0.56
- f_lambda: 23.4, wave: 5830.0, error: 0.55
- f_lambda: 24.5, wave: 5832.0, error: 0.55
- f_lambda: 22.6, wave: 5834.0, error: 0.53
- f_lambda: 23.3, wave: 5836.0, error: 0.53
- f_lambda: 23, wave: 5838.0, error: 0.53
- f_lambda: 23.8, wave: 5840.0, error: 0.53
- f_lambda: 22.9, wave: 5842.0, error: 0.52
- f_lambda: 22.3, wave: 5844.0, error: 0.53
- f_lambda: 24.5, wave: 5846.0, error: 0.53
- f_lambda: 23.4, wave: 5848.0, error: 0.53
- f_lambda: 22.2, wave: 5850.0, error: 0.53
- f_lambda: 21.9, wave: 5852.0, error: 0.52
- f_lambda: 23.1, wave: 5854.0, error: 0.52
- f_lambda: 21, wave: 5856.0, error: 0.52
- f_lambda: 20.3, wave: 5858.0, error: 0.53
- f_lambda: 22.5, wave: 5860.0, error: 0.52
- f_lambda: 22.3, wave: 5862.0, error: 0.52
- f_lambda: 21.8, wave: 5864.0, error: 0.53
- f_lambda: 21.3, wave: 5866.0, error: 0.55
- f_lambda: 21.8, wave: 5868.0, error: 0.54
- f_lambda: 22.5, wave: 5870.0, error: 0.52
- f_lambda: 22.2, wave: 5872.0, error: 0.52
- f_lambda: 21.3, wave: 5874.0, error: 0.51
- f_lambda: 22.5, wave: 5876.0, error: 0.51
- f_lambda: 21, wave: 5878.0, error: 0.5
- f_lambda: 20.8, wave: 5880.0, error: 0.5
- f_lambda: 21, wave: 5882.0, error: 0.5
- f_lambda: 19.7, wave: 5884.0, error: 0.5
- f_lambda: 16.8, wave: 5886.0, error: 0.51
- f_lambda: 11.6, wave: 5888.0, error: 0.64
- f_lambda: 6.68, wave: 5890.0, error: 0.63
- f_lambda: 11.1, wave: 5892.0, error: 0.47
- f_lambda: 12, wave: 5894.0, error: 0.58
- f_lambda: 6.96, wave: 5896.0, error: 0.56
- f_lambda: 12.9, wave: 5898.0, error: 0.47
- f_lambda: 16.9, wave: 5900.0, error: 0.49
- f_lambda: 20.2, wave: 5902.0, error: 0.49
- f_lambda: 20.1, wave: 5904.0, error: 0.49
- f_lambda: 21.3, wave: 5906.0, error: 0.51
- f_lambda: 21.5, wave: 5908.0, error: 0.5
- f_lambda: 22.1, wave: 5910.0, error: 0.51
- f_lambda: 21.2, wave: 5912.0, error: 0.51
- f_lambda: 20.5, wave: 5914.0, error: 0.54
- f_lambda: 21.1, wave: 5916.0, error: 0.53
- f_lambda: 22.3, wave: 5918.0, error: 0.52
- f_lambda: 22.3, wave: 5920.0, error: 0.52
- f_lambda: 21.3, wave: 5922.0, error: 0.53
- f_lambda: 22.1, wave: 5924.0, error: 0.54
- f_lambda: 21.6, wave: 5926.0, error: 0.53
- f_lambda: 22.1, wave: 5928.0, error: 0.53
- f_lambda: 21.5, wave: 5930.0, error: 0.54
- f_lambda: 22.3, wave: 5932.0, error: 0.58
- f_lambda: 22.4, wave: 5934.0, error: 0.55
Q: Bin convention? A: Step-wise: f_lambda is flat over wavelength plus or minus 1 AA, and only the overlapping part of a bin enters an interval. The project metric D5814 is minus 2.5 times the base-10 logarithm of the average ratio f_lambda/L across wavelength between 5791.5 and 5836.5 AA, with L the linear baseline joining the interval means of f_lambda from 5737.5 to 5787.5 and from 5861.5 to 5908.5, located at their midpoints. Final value -0.107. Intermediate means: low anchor 22.7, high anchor 18.1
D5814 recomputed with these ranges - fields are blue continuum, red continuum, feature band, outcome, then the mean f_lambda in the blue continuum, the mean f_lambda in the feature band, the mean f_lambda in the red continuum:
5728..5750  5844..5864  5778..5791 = 0.01 mag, 22.4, 22.1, 22.3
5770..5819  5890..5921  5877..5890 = 0.07 mag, 22.6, 17.6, 17.8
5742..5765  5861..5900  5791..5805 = -0.09 mag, 23.1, 22.9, 17.7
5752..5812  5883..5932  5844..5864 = -0.11 mag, 22.7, 22.3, 18.2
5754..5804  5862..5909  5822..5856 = -0.15 mag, 22.7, 23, 18.1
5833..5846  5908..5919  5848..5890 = 0.09 mag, 23.1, 20.6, 21.4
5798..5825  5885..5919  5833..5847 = -0.12 mag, 22.7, 23.2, 16.8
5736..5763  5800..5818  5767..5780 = 0.03 mag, 23.1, 22.3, 22.7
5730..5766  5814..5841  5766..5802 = 0.02 mag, 22.8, 22.5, 23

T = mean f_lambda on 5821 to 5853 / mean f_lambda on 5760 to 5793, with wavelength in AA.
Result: 1.03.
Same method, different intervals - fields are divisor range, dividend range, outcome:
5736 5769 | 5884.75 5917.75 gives 0.72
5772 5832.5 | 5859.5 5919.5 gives 0.83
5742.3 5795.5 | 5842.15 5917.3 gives 0.86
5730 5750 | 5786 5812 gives 1.01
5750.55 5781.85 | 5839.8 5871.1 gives 0.98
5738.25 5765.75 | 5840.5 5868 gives 0.96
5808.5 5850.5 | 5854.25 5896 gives 0.82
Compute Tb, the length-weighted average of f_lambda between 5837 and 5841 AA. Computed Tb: 23.4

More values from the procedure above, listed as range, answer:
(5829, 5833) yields 23.9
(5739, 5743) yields 23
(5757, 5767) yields 23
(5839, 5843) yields 23.4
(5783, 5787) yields 21.5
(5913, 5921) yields 21.6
